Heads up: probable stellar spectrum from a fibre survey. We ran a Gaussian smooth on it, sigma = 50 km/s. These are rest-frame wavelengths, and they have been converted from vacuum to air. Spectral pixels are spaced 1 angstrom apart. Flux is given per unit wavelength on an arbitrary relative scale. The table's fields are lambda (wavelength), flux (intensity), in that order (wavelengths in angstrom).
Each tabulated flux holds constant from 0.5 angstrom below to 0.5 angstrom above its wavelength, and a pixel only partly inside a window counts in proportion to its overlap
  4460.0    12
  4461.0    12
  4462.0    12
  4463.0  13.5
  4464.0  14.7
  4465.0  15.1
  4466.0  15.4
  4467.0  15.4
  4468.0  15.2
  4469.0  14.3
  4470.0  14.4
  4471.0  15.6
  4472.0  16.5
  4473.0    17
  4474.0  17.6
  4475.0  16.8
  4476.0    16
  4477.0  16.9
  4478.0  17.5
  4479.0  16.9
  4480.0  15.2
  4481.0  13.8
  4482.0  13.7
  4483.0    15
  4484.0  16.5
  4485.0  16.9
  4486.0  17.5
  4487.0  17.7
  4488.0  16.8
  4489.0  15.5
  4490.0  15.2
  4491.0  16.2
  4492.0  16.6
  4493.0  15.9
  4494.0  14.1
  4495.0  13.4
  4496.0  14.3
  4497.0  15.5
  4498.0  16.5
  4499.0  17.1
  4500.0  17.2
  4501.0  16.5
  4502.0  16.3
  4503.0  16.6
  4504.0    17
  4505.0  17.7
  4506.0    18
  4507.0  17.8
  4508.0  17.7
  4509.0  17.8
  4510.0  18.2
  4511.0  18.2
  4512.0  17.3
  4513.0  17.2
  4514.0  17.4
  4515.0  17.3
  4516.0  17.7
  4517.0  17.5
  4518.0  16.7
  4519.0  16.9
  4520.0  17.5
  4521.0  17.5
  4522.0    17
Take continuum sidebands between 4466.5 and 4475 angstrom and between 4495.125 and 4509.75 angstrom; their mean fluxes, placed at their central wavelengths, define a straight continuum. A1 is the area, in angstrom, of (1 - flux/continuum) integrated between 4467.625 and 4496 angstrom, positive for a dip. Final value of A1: 0.5 angstrom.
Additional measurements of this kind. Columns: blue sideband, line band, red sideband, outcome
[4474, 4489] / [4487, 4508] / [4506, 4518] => 0.9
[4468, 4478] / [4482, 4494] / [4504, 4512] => 0.5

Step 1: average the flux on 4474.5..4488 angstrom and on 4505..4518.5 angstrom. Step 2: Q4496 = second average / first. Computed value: 1.09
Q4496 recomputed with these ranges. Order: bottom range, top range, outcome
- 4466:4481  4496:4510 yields 1.06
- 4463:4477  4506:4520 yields 1.12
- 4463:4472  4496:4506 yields 1.11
